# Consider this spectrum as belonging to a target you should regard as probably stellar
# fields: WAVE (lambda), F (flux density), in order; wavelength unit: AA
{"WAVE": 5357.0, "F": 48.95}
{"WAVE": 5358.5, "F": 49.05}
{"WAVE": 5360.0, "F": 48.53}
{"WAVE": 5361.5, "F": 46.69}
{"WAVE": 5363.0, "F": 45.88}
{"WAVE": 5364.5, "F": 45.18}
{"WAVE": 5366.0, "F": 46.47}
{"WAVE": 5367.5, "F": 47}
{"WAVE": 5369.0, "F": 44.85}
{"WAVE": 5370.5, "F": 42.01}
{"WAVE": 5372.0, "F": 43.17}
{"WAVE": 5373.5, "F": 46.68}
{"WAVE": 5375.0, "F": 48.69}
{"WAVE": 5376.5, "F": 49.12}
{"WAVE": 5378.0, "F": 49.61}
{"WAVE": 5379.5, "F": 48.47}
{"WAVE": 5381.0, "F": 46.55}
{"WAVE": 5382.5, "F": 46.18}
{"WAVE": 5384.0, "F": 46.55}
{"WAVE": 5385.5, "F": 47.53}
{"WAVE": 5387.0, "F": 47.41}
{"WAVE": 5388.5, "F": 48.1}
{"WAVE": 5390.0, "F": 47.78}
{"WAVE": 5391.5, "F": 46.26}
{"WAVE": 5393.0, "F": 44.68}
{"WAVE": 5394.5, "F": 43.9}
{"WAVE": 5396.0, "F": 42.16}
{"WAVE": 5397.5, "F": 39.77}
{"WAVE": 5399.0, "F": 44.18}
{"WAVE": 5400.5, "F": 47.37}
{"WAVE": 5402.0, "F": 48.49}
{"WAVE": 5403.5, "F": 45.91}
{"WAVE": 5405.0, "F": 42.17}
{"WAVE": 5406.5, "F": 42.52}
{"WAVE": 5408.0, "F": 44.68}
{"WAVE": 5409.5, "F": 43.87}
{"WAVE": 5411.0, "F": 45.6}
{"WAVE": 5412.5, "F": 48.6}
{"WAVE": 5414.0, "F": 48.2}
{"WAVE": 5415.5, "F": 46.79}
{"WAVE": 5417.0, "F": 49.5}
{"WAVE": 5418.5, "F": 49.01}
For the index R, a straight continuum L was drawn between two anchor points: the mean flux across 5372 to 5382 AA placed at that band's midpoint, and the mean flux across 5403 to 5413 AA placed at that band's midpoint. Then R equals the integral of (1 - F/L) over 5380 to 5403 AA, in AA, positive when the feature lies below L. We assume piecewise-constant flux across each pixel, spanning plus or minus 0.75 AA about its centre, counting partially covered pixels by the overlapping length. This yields 0.2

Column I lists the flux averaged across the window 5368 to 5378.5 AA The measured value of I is 46.2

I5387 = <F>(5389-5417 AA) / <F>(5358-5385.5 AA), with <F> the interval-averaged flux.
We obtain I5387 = 0.97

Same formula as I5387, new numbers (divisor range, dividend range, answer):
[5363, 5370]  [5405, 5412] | 0.96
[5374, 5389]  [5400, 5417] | 0.96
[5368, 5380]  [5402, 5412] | 0.96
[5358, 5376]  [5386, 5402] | 0.98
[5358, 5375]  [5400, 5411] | 0.98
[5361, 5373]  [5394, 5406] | 0.98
